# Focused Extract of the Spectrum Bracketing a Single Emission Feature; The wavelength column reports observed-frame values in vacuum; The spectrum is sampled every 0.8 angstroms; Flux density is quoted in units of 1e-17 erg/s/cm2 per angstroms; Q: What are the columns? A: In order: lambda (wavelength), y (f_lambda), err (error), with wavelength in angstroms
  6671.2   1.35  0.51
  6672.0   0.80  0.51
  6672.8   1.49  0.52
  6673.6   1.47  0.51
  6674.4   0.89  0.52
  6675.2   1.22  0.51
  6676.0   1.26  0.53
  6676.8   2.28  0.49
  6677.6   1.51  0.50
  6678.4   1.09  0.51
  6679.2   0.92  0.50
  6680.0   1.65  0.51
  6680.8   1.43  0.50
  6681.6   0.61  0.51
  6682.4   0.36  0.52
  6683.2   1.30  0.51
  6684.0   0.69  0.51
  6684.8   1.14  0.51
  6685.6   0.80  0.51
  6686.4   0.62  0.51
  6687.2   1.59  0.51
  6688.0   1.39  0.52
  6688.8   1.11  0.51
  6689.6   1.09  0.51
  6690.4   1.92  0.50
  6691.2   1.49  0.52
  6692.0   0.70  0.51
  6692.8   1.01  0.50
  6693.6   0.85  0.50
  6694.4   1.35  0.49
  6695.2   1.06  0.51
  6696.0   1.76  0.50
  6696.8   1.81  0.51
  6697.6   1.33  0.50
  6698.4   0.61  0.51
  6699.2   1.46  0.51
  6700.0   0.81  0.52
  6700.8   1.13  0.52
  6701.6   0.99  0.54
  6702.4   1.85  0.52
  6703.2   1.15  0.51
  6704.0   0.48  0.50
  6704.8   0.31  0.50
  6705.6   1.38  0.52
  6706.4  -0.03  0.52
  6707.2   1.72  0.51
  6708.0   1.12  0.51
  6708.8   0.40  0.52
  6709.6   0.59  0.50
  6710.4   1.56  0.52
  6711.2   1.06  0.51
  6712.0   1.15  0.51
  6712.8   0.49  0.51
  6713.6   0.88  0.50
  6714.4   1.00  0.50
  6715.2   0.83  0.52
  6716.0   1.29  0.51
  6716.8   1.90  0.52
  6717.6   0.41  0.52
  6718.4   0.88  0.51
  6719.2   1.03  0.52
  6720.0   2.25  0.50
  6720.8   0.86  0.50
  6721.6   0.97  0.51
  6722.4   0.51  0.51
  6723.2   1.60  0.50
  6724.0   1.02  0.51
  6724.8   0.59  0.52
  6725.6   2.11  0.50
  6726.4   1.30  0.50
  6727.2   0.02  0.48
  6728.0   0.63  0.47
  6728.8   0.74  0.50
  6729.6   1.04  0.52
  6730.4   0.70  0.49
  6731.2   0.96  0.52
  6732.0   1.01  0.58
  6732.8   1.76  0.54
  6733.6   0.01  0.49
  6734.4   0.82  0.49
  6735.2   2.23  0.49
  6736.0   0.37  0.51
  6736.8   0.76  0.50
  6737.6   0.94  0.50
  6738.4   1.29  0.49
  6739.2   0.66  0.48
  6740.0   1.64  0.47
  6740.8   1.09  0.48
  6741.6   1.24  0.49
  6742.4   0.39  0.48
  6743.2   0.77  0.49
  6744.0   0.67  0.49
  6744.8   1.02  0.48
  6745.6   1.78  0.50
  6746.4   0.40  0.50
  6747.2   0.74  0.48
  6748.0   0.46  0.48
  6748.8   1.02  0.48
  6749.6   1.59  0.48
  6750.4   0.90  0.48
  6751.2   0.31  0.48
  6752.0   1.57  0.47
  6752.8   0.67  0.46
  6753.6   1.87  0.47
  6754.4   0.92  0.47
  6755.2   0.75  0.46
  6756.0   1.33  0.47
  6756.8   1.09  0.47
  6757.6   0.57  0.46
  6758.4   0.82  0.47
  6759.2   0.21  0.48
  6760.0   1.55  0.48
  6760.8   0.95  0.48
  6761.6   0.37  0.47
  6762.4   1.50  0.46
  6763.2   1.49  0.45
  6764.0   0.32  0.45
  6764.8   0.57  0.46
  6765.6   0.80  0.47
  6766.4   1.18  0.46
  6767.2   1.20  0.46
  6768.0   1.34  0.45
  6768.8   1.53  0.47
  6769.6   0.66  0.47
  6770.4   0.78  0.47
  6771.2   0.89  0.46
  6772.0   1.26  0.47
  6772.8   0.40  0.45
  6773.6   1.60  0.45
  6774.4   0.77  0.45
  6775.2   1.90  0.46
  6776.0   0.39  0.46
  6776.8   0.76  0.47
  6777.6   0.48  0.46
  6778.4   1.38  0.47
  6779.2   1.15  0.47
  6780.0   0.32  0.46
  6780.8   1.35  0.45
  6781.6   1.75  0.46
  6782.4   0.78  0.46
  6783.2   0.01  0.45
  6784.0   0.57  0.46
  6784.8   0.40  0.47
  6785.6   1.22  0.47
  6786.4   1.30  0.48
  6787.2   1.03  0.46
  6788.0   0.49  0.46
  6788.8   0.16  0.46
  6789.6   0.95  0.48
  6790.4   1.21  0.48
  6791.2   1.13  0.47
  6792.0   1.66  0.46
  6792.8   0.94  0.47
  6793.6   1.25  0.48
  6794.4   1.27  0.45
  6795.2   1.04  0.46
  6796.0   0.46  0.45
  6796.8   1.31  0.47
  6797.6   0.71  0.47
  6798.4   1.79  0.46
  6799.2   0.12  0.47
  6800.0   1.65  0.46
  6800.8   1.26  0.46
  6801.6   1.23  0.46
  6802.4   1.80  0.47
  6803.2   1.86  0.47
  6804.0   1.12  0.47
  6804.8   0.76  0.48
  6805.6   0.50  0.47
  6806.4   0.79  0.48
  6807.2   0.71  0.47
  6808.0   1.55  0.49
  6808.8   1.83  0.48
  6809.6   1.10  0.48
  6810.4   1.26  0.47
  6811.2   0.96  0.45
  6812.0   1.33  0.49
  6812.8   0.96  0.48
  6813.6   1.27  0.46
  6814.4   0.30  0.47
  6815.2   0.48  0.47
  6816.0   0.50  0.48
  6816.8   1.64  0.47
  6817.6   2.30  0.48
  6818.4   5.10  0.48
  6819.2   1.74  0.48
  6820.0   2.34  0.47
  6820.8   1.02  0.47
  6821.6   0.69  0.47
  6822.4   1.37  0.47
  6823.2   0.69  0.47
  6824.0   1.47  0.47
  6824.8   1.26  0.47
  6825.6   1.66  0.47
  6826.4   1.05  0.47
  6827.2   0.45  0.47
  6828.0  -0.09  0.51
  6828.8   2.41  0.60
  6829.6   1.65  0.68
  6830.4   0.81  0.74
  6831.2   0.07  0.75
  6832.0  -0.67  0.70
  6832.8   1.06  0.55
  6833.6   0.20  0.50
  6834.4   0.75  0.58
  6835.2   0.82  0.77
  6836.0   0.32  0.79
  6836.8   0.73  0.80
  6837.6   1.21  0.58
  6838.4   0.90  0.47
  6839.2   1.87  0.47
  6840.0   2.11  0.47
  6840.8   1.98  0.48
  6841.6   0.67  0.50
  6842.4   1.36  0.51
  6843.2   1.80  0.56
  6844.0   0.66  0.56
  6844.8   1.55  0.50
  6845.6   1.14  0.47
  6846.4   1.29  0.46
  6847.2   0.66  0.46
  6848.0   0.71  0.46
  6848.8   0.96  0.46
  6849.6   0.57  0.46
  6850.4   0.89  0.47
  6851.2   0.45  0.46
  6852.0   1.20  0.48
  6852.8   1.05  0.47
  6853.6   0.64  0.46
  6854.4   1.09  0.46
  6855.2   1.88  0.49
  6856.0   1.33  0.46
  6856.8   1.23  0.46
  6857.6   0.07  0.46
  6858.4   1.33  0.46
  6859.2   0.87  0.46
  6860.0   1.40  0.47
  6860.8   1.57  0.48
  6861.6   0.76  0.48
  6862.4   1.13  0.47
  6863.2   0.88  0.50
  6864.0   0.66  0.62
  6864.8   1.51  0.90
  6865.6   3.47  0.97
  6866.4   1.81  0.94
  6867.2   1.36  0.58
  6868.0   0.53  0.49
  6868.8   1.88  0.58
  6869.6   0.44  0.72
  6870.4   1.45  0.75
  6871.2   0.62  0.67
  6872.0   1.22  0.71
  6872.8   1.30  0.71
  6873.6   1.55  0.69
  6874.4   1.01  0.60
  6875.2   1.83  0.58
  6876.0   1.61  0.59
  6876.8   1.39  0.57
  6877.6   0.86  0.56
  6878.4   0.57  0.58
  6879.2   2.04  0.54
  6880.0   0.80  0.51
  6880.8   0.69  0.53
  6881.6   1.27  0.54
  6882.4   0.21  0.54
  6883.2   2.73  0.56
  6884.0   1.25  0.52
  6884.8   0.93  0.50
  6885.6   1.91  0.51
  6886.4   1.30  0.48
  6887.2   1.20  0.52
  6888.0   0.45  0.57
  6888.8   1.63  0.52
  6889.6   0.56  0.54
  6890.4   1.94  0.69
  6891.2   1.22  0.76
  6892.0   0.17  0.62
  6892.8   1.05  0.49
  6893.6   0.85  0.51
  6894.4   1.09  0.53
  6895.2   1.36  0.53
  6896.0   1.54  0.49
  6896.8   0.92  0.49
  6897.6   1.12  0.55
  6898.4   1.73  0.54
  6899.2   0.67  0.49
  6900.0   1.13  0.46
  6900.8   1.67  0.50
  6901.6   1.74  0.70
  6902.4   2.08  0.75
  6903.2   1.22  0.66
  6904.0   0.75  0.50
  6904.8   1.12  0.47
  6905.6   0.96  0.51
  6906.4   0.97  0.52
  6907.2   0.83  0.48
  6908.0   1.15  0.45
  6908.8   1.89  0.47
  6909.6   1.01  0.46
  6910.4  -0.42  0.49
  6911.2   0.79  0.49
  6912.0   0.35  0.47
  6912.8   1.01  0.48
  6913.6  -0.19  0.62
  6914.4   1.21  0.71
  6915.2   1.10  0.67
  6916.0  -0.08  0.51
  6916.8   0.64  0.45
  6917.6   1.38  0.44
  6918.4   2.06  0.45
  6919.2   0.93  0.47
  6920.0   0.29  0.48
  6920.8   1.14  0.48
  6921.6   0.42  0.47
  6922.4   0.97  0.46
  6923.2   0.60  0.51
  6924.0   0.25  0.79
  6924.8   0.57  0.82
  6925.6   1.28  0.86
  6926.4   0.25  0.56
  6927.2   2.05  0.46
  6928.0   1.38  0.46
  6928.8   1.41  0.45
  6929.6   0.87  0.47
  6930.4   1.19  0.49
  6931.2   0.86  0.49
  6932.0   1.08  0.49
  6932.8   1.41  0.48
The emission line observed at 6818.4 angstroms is H-alpha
